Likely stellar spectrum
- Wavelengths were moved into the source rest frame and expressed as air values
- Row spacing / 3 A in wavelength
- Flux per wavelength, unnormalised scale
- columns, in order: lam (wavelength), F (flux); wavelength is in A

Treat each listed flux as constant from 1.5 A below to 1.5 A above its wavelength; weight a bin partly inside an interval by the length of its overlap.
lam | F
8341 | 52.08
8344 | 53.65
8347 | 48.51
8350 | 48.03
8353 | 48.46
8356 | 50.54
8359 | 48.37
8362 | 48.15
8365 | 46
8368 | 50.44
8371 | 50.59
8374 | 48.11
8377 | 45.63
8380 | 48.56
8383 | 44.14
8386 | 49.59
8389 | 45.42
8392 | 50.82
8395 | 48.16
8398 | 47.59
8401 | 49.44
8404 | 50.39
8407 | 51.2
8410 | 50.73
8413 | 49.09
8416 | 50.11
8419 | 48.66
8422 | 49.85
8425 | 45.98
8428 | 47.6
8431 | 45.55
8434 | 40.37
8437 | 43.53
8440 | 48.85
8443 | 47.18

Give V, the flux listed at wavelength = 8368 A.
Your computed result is 50.44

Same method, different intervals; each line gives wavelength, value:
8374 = 48.11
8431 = 45.55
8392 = 50.82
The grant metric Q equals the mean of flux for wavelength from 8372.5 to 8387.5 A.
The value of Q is 47.2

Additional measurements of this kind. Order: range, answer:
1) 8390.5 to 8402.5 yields 49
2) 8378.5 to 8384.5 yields 46.4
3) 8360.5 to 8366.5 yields 47.1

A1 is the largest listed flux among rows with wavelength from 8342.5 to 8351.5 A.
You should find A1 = 53.65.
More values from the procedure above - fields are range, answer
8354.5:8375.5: 50.59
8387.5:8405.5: 50.82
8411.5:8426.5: 50.11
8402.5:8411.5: 51.2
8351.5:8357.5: 50.54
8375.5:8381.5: 48.56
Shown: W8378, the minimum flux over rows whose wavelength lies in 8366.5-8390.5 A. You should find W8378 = 44.14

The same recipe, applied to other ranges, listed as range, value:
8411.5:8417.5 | 49.09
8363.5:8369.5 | 46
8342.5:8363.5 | 48.03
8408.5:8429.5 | 45.98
